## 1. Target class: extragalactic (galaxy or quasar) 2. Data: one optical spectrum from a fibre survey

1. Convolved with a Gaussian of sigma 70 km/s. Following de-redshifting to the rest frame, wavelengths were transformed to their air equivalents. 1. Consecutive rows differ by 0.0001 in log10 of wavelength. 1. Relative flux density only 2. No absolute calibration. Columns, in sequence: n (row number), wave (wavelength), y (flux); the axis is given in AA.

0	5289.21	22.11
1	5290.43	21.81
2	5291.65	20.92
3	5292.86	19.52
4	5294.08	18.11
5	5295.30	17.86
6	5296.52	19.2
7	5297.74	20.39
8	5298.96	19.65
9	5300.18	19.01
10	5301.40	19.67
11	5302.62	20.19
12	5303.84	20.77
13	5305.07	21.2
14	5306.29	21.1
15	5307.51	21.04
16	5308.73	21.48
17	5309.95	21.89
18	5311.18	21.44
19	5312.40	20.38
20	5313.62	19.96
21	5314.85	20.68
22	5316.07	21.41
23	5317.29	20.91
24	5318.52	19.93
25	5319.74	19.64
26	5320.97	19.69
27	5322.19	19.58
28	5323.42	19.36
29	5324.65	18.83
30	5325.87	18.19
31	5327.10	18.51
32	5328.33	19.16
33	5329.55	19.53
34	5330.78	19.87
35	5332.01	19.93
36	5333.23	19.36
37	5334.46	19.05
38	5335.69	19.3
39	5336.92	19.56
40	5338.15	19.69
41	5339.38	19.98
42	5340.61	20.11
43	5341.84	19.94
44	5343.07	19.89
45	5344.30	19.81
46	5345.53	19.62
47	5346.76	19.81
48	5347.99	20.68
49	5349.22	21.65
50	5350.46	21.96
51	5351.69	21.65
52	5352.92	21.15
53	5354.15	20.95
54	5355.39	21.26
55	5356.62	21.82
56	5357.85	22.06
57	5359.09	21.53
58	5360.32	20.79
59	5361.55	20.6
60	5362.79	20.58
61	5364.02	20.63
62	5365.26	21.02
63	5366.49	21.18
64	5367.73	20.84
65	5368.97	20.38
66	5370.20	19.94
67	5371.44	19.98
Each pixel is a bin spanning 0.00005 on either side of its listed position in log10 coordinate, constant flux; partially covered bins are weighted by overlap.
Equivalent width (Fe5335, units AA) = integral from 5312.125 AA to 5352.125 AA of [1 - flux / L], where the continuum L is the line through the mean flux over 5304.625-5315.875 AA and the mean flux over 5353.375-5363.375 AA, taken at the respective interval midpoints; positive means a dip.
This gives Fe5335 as 2.3 AA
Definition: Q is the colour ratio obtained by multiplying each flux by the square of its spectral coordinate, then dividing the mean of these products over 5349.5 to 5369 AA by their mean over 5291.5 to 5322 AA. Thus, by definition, 1.07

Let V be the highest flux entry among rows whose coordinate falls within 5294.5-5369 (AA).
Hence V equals 22.06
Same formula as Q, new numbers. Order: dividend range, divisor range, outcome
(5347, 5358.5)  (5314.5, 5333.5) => 1.10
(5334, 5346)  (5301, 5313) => 0.95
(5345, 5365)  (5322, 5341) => 1.10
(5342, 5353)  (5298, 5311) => 1.02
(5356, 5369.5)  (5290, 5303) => 1.10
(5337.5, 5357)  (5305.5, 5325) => 1.02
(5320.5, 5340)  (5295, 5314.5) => 0.96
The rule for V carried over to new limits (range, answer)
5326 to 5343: 20.11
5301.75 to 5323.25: 21.89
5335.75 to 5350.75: 21.96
